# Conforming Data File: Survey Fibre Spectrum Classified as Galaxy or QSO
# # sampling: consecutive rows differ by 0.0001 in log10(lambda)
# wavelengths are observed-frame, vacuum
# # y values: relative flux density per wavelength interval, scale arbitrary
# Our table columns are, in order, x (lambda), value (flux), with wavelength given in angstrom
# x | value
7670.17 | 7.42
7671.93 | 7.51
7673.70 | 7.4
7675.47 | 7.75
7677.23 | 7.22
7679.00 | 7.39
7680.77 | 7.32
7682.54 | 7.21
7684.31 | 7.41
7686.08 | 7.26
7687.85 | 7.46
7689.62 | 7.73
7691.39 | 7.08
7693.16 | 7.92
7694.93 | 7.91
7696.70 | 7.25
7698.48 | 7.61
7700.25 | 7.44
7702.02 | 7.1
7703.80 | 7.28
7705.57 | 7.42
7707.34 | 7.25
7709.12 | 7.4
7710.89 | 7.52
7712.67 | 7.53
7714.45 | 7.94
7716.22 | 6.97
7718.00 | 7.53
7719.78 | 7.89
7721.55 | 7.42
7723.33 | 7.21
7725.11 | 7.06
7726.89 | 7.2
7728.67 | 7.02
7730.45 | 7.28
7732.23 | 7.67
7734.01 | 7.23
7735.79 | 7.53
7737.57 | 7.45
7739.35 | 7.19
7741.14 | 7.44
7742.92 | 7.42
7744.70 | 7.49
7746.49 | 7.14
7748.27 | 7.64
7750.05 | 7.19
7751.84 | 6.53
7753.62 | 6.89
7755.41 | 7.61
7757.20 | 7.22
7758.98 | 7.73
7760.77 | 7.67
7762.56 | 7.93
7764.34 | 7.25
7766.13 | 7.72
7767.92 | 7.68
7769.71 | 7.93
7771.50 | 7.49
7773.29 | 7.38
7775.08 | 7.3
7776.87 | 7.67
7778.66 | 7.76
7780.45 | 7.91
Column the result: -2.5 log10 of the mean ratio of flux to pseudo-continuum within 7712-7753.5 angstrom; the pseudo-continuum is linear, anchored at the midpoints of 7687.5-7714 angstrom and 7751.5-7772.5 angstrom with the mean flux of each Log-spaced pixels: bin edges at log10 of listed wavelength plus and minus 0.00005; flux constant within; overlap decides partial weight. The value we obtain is 0.02 mag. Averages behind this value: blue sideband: 7.47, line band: 7.34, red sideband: 7.49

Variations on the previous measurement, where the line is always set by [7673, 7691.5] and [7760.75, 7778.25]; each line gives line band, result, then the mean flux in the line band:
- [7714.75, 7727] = 0.018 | 7.37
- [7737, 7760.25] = 0.036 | 7.31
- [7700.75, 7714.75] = 0.007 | 7.41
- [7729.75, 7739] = 0.014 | 7.43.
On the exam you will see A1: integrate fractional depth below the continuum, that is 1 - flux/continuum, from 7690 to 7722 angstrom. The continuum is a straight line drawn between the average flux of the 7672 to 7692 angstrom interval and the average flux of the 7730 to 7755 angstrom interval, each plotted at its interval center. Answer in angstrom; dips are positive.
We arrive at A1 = -0.5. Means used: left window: 7.39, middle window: 7.48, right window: 7.3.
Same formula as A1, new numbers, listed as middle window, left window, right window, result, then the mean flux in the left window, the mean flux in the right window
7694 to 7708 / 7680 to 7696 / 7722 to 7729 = -0.1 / 7.48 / 7.14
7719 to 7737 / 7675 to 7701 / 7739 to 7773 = 0.2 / 7.46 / 7.43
